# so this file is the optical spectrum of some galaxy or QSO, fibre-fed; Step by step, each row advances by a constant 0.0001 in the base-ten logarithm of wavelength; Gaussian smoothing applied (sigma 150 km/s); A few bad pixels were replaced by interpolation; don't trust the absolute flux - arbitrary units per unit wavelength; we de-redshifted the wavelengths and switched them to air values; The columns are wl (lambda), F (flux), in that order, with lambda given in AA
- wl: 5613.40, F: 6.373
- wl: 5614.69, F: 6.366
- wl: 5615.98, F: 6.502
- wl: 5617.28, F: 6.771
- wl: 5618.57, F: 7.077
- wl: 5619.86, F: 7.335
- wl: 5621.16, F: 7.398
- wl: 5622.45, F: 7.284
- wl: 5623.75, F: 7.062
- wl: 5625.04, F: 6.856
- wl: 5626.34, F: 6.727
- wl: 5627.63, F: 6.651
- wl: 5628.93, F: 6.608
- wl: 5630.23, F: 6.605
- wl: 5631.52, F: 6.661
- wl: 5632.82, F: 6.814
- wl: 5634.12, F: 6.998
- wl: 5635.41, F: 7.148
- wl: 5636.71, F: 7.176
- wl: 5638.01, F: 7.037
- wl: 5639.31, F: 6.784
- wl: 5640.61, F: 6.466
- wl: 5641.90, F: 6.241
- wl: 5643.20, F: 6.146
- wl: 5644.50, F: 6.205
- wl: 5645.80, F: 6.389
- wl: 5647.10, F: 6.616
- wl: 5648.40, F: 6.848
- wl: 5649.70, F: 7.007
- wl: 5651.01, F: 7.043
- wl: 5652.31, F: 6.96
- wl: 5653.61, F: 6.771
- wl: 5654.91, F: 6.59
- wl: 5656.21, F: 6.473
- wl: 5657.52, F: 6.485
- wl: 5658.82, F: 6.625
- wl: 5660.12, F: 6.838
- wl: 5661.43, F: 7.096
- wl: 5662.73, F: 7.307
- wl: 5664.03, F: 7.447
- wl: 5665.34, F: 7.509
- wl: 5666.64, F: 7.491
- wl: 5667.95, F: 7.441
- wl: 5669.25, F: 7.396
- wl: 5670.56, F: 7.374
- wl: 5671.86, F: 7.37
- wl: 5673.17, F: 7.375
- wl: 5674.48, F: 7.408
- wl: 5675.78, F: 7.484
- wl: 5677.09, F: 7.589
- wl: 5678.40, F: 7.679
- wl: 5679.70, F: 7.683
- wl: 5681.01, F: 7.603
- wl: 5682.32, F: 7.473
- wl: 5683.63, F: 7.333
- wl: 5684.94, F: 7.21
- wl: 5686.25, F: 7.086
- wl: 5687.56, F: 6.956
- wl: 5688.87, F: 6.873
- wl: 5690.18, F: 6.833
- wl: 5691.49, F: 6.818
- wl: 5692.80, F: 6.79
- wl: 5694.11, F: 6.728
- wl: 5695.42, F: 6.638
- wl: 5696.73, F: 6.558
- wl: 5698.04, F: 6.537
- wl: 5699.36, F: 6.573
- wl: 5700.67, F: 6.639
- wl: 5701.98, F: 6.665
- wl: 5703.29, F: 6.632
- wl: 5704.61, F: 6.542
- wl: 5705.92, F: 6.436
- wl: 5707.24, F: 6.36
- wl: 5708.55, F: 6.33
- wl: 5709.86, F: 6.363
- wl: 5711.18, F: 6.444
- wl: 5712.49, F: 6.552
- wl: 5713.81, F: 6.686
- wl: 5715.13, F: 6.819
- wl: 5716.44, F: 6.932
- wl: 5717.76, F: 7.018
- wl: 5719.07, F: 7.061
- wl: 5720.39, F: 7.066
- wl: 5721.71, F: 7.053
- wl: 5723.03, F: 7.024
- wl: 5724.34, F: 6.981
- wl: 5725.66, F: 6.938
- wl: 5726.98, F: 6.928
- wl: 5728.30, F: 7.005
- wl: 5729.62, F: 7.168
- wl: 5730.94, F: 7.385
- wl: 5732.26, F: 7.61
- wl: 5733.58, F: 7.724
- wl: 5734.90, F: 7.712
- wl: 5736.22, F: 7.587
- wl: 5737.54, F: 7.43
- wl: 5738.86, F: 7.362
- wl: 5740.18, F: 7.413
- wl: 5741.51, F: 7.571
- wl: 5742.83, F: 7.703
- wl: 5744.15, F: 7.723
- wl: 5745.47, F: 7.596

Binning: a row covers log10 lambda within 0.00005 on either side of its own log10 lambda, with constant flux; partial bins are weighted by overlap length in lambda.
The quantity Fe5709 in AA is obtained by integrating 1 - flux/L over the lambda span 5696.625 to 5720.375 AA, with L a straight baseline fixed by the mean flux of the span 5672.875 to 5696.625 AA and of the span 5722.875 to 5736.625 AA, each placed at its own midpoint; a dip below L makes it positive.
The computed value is 2.0 AA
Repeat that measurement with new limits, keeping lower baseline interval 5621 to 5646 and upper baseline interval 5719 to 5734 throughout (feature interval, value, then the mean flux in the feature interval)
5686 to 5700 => 0.51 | 6.75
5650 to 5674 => -0.73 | 7.09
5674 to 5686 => -0.91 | 7.48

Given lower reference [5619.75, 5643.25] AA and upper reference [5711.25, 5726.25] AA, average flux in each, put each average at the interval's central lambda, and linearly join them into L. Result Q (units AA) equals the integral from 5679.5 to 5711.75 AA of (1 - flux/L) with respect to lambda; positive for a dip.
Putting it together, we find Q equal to 0.5 AA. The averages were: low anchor 6.85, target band 6.79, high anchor 6.9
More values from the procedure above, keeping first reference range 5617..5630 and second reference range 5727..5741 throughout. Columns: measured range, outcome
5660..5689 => -0.8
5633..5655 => 1.0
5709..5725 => 1.1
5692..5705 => 1.1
